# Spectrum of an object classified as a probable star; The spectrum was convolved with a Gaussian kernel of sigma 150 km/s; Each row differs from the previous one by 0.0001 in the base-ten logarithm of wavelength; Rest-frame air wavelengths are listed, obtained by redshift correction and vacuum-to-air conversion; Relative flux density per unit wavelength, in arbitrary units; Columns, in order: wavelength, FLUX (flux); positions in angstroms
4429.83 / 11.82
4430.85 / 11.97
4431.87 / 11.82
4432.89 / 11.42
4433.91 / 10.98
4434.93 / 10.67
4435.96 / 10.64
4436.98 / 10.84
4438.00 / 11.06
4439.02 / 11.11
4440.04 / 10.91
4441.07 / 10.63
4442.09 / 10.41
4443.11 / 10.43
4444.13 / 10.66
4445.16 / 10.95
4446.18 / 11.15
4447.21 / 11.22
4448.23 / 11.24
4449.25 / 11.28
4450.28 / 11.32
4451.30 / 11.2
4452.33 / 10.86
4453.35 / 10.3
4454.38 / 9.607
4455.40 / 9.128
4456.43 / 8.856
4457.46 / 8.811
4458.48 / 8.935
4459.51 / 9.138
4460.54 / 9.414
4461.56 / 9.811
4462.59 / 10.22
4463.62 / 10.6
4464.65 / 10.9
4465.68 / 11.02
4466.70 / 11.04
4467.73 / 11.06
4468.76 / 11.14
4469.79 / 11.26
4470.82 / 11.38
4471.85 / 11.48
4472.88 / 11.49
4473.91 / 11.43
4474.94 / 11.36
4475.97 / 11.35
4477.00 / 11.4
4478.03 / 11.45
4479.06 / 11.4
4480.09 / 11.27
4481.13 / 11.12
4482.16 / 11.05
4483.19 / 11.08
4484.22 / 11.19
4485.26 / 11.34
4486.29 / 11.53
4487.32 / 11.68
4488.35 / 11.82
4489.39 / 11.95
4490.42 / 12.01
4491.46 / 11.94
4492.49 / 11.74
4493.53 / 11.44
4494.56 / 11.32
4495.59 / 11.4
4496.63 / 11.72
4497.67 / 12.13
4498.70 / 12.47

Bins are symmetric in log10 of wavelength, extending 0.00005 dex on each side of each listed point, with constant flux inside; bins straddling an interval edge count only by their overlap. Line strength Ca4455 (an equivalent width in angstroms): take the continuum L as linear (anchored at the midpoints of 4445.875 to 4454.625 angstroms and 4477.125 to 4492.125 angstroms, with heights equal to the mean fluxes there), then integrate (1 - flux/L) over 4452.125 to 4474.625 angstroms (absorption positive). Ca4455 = 1.6 angstroms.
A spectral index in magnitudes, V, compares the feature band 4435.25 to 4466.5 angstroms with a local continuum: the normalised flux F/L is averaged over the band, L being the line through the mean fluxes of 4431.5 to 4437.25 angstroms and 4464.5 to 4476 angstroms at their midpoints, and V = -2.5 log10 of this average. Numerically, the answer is 0.07 mag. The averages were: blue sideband 11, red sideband 11.3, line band 10.4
